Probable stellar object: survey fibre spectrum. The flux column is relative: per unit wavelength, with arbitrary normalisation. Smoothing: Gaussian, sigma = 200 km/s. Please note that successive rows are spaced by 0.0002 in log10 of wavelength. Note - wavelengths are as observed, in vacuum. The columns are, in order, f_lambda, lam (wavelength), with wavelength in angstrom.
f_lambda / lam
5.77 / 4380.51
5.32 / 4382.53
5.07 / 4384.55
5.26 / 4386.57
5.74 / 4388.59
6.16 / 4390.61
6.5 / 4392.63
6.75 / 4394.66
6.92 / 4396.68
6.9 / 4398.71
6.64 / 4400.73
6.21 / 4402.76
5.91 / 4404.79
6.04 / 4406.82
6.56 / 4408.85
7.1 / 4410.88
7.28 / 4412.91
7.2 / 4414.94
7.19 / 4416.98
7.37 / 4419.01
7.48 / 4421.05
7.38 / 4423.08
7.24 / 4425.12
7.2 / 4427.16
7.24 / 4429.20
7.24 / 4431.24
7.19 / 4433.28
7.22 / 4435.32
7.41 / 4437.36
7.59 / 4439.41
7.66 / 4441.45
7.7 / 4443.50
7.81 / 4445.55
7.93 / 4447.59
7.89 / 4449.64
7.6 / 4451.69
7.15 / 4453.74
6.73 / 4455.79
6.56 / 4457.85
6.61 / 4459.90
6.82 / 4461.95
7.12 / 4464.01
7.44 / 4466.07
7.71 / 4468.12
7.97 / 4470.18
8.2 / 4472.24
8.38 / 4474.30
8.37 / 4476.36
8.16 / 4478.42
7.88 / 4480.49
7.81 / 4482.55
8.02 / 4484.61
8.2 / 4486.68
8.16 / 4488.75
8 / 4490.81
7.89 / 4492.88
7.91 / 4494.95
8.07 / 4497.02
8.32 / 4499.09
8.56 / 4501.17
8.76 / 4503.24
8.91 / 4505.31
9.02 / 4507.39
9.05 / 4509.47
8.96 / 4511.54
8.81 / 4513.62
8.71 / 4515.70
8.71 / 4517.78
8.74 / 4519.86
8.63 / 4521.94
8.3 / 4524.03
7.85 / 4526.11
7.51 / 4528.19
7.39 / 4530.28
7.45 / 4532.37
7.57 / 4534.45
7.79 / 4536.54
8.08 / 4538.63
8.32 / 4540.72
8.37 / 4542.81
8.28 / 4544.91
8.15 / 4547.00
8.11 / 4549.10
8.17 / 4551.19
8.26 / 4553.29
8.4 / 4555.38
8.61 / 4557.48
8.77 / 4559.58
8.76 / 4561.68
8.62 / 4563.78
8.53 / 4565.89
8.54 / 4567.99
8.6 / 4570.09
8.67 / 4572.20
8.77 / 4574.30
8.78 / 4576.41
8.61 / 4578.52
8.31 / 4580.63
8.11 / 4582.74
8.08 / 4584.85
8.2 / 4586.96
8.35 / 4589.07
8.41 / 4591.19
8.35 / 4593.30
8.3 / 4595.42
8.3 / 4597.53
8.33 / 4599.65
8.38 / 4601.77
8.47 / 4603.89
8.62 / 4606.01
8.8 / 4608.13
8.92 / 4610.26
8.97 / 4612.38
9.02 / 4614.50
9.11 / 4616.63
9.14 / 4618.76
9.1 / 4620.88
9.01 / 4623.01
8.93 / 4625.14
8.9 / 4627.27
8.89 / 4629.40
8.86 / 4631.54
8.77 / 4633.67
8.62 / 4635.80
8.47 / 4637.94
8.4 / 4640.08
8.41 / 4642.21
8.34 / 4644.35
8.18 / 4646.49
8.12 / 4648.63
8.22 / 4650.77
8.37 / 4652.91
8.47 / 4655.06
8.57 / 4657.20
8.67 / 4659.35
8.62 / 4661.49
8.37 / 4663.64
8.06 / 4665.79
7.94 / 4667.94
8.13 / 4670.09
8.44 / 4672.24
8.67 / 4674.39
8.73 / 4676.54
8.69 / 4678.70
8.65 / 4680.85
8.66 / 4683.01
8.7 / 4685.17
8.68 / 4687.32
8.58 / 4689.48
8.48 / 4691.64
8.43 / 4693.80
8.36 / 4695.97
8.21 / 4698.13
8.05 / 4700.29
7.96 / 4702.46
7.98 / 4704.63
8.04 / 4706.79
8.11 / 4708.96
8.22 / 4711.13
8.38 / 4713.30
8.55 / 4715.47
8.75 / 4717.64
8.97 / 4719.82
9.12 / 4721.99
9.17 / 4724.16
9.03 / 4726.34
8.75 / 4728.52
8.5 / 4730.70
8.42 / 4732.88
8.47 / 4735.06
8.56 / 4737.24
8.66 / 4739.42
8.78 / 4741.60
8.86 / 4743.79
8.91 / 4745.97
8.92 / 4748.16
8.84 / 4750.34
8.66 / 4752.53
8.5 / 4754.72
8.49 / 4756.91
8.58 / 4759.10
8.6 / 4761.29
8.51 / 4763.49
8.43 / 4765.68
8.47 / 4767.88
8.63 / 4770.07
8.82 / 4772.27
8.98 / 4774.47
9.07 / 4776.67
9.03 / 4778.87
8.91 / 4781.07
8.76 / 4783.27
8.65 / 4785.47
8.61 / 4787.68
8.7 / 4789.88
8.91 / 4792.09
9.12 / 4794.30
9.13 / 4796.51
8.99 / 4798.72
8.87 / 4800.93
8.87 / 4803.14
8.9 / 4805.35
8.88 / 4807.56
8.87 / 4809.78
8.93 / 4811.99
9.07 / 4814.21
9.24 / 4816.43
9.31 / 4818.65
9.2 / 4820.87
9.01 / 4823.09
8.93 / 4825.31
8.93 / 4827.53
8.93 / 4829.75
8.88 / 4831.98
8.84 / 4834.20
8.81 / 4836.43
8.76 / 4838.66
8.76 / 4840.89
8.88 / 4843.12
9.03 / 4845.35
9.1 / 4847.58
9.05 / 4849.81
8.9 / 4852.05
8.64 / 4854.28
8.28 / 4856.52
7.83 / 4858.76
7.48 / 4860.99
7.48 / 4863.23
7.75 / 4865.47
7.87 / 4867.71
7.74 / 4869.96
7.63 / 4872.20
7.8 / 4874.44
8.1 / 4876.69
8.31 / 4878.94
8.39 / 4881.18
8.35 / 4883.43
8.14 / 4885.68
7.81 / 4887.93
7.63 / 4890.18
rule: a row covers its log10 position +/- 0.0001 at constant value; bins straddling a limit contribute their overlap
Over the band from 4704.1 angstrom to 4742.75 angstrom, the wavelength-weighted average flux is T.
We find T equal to 8.59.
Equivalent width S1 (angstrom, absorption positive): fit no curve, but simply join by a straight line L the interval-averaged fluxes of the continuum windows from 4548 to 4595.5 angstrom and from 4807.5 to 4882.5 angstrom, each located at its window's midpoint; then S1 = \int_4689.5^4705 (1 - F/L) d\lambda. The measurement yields 0.5 angstrom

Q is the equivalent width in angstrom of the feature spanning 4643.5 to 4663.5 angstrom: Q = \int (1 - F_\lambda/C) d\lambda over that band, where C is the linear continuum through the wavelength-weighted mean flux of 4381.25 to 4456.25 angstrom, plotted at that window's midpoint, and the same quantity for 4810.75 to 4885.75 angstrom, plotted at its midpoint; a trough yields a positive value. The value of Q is -1.5 angstrom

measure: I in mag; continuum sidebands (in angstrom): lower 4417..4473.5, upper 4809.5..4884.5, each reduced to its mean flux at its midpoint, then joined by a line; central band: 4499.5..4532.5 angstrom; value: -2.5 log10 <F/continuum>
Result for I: -0.12 mag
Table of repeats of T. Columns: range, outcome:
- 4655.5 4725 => 8.47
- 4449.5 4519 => 8.02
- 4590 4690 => 8.58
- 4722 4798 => 8.75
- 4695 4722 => 8.33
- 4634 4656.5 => 8.38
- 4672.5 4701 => 8.53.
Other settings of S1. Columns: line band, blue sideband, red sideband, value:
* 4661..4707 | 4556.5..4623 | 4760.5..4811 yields 1.7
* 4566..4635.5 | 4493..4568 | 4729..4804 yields -1.4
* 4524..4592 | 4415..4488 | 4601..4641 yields 0.6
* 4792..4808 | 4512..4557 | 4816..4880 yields -0.9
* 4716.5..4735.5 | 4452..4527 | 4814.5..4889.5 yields -1.1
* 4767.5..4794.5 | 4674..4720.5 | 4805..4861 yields -0.4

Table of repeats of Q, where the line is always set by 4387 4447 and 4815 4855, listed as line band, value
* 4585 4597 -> -0.76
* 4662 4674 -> -0.09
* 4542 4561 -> -1.83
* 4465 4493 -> -2.84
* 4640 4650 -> -0.27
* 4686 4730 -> -0.69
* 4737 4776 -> -0.44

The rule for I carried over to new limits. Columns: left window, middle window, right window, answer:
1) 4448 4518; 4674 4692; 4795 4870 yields -0.03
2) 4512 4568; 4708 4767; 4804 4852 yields 0.01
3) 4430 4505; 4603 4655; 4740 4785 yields -0.05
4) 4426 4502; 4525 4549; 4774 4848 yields 0.00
